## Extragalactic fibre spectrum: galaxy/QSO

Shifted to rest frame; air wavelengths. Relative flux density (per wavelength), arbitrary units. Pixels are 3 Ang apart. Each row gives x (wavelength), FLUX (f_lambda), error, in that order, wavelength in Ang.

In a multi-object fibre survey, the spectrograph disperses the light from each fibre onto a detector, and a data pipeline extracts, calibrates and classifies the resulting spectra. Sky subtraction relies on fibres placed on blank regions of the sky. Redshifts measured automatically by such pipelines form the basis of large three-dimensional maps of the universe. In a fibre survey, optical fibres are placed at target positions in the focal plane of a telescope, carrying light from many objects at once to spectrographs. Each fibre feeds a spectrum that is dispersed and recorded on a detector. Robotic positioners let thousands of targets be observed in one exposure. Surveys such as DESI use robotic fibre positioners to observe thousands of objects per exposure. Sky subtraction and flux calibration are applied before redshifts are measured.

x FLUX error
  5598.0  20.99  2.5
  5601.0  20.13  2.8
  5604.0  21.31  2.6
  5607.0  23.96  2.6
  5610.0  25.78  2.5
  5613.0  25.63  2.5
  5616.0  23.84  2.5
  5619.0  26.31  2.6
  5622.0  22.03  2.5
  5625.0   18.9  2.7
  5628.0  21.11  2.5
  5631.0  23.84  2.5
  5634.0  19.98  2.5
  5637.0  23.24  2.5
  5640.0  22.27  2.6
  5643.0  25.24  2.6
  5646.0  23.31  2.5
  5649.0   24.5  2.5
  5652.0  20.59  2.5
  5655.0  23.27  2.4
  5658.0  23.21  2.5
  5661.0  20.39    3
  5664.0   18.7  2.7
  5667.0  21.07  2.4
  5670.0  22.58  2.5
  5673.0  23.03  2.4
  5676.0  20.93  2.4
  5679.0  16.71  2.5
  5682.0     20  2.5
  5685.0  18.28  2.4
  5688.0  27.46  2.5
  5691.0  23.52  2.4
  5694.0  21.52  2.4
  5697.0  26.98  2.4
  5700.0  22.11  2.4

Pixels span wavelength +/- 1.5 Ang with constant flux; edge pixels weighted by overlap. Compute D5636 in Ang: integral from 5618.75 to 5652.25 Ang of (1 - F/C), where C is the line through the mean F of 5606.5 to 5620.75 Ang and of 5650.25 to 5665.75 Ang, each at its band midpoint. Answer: 0.92 Ang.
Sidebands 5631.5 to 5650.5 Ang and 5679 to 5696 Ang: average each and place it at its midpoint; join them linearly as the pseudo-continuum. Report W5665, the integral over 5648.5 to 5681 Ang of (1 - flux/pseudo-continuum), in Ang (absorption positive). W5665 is 1.8 Ang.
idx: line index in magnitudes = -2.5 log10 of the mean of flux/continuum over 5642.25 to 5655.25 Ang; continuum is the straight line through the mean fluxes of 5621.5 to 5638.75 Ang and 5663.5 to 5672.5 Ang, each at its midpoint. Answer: -0.092 mag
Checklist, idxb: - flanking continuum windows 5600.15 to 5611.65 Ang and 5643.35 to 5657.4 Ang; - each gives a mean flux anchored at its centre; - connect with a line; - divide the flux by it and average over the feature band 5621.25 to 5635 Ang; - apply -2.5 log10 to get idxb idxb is 0.09 mag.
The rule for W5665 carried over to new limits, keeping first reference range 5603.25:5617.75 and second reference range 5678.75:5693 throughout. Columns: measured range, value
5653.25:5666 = 0.7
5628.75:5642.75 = 0.5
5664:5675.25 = 0.3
